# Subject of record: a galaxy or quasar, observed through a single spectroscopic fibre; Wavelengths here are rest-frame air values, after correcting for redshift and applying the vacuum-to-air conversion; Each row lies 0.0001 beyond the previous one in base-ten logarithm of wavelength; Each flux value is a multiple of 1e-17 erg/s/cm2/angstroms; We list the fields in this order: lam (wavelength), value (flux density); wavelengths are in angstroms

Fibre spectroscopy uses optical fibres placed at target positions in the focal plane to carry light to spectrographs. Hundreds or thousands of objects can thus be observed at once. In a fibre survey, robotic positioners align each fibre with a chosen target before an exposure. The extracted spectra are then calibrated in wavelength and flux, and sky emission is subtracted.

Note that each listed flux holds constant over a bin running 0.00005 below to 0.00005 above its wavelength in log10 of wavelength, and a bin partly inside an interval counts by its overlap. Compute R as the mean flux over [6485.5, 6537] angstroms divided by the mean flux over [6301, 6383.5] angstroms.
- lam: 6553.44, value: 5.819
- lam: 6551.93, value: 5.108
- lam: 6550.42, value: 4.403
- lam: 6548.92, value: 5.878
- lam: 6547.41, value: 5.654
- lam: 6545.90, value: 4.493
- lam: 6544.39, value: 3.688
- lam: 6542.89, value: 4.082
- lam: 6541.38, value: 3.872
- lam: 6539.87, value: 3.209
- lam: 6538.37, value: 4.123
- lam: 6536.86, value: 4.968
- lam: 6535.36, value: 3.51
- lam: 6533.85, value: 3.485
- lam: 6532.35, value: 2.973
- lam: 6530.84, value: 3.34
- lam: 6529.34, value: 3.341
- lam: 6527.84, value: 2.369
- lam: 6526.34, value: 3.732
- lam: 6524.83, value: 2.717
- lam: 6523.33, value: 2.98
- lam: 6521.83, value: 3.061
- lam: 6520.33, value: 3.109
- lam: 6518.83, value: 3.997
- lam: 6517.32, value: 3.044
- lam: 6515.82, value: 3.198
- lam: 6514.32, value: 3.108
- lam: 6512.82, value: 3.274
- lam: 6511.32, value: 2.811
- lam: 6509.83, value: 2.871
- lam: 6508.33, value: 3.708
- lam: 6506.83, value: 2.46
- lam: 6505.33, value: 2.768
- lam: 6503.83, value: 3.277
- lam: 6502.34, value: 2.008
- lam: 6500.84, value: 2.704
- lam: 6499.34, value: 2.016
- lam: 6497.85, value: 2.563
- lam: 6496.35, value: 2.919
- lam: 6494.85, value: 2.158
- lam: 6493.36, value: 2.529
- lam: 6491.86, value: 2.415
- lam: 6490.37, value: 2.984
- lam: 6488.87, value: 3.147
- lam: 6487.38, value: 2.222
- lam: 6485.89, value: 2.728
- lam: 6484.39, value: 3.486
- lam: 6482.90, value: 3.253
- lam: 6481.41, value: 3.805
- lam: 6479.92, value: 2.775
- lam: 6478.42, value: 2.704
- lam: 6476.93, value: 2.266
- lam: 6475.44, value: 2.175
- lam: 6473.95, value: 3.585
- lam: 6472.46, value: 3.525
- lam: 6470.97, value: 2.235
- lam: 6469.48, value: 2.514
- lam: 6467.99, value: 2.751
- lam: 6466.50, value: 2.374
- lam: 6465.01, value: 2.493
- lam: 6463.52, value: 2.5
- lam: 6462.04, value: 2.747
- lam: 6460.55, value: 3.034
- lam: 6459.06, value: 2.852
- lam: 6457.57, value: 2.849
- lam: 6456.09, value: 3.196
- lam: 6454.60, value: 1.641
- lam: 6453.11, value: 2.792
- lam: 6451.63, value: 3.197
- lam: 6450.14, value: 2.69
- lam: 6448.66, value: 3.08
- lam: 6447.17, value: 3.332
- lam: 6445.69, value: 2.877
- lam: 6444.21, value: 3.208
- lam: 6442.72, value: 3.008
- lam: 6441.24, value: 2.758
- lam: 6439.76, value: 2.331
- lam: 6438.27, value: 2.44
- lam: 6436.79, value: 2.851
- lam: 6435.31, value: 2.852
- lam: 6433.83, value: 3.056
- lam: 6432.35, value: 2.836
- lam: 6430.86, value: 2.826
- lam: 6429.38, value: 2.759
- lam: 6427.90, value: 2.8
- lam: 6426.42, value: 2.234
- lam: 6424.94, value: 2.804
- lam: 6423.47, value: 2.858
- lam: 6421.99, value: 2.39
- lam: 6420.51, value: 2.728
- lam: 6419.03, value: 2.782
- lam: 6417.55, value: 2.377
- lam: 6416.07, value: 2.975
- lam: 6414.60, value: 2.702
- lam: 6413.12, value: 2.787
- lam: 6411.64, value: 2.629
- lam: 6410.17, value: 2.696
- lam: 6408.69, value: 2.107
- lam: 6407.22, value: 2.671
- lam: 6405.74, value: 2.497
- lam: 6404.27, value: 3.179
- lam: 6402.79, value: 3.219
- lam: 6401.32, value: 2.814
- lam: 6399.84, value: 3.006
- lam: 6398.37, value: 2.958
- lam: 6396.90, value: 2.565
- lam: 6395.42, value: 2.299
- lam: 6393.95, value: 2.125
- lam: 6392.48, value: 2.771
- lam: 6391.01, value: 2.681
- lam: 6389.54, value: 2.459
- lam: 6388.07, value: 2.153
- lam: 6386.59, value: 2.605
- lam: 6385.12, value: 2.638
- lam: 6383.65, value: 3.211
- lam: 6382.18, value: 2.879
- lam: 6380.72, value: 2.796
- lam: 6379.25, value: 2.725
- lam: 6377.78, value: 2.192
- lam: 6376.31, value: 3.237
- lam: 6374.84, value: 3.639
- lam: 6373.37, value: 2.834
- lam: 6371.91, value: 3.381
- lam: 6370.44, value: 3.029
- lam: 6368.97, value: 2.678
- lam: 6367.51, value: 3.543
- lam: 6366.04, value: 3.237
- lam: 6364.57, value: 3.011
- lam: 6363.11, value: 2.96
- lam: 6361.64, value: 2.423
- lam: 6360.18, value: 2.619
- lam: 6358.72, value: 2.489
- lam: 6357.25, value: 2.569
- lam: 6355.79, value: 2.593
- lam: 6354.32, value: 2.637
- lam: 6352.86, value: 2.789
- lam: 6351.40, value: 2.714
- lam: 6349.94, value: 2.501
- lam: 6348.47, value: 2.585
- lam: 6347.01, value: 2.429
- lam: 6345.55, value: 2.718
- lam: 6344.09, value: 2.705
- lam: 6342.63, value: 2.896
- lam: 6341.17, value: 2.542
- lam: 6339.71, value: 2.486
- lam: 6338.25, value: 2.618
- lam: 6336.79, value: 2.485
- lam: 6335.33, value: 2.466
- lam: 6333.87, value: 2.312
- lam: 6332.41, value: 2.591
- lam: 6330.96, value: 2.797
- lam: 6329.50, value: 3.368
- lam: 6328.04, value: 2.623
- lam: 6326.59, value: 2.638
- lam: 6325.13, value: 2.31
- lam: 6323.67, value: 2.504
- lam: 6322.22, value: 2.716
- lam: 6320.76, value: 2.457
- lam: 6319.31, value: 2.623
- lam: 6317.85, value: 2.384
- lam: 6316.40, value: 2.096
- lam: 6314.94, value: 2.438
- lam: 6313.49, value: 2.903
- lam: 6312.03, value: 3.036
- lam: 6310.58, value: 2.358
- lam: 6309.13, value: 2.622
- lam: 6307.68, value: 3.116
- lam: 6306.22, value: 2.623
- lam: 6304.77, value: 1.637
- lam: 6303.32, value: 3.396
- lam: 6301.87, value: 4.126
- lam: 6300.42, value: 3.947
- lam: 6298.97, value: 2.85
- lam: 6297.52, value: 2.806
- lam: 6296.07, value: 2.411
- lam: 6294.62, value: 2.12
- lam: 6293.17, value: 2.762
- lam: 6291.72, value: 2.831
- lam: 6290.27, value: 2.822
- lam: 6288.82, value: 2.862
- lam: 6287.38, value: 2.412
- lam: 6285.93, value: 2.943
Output 1.08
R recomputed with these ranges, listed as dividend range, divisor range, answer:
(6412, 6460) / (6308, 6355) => 1.06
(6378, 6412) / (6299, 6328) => 0.98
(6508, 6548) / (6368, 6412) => 1.27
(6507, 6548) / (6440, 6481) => 1.25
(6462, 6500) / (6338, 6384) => 0.97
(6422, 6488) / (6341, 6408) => 1.01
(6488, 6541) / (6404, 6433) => 1.14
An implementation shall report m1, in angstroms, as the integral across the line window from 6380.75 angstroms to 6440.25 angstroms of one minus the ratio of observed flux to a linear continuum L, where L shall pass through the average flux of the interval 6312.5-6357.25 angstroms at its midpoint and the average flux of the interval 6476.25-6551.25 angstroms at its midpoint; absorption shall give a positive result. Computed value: 3.7 angstroms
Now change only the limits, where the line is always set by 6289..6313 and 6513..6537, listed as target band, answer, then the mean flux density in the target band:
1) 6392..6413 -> 2.4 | 2.68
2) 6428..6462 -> 3.0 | 2.84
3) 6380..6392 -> 1.3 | 2.68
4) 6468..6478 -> 1.4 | 2.72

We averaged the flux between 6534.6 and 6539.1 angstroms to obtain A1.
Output 4.2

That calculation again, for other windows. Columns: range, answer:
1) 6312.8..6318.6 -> 2.45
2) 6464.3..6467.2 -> 2.43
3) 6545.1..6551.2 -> 5.1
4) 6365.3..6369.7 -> 3.15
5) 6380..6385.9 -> 2.88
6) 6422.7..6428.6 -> 2.68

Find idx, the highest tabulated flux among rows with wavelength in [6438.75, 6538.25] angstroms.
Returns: 4.968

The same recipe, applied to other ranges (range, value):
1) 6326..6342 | 3.368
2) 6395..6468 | 3.332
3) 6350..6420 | 3.639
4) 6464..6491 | 3.805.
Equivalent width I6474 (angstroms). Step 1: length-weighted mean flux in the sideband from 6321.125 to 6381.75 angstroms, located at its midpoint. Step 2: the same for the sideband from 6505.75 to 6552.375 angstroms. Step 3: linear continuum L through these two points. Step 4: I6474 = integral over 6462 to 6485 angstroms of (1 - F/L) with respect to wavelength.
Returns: 3.6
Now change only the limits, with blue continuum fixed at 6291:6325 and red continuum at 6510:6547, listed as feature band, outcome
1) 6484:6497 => 2.40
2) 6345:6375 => 0.85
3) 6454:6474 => 3.23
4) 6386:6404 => 2.14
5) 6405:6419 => 2.06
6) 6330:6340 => 0.90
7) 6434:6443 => 1.25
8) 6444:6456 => 1.26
